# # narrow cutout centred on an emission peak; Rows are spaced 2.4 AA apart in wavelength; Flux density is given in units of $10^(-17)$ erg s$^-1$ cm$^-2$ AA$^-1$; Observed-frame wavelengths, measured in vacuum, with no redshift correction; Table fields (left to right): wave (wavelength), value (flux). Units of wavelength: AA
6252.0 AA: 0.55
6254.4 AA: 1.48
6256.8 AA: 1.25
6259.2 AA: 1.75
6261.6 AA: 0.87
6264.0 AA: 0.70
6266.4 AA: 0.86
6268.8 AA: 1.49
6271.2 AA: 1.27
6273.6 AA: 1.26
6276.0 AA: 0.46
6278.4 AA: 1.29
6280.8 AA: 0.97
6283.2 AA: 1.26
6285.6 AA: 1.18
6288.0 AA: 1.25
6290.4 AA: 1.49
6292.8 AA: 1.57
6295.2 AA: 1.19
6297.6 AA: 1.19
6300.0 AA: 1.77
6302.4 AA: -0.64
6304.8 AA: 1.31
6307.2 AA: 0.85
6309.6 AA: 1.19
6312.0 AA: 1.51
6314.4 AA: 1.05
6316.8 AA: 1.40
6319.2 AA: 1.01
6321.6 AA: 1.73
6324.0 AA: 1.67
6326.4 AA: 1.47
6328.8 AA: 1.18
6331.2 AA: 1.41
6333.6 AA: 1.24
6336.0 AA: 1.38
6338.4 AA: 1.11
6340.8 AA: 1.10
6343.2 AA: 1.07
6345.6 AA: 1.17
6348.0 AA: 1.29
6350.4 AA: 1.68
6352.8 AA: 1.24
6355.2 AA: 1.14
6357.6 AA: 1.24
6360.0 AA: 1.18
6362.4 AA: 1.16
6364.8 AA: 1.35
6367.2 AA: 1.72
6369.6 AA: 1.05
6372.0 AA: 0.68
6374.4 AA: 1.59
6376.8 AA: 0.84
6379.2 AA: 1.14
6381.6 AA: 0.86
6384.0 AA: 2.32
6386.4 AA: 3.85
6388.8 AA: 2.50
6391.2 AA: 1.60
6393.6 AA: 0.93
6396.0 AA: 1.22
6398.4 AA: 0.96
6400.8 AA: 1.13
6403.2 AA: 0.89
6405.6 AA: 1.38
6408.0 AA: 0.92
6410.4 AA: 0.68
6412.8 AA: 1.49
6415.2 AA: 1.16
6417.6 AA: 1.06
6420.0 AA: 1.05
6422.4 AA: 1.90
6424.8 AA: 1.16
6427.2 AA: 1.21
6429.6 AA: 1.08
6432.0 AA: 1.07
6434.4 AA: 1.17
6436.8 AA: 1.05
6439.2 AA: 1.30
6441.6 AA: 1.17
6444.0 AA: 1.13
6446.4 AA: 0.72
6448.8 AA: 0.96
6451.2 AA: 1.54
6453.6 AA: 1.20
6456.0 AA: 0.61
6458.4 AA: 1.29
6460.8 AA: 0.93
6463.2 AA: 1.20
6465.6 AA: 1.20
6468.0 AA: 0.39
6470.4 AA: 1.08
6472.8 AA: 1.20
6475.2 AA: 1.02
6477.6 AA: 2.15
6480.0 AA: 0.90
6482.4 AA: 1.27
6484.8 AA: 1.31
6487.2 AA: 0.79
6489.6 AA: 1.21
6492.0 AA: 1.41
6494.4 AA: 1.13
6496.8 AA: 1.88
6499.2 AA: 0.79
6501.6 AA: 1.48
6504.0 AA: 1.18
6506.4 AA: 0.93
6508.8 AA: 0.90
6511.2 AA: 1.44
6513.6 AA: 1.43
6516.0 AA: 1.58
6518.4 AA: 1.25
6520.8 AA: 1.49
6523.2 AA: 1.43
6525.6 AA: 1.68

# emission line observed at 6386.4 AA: [O III] 5007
